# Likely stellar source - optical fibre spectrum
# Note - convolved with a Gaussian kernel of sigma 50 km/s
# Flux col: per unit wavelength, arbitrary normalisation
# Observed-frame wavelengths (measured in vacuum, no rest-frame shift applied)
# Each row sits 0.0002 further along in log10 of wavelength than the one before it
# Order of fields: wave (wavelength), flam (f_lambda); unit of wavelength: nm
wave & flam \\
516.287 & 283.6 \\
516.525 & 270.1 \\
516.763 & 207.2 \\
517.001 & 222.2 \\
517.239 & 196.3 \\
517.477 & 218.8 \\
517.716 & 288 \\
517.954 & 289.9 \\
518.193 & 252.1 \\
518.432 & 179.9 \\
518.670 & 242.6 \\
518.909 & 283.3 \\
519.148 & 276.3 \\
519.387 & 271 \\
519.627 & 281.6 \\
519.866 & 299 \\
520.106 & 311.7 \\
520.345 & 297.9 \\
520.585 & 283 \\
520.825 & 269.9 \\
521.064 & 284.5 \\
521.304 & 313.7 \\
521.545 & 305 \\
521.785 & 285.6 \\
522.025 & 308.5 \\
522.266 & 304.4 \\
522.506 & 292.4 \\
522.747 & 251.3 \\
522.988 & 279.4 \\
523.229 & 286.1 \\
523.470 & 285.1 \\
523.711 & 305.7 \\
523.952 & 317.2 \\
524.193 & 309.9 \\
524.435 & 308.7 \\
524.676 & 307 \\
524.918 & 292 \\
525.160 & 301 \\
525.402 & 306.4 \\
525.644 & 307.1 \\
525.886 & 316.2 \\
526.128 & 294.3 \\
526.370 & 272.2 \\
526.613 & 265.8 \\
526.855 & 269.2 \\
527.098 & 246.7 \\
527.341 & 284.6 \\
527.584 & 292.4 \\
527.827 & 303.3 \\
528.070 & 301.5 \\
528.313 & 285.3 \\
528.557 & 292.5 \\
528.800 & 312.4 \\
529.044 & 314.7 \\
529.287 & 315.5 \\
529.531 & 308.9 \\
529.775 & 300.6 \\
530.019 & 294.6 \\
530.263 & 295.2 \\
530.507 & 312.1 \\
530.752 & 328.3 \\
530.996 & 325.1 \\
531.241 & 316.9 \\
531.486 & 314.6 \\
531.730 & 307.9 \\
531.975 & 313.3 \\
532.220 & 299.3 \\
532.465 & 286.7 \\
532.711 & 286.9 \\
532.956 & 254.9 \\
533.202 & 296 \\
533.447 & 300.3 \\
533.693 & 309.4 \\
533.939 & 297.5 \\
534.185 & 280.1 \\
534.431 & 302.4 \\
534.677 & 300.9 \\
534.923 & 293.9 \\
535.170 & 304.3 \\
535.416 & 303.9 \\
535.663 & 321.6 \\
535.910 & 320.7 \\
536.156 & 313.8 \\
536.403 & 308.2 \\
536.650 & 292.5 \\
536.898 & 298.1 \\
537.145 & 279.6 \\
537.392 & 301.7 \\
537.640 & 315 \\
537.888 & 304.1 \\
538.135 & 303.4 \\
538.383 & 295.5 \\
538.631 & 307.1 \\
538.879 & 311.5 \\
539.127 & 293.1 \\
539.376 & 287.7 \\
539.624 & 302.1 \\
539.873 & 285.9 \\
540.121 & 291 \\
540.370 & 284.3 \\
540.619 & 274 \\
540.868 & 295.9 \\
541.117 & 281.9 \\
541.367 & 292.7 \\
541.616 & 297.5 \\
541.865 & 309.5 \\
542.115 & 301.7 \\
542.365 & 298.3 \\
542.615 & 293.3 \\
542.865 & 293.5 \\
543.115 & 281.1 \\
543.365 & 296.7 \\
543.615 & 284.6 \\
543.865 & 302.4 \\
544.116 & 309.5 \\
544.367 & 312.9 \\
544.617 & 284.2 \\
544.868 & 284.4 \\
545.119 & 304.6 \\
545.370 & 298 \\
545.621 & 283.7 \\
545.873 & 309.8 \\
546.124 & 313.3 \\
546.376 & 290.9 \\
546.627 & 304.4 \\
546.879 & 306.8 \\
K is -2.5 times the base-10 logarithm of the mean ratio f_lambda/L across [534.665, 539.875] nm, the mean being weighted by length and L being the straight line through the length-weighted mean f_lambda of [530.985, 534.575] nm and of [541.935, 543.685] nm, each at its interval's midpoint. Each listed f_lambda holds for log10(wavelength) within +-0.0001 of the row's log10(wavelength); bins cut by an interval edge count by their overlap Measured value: -0.02 mag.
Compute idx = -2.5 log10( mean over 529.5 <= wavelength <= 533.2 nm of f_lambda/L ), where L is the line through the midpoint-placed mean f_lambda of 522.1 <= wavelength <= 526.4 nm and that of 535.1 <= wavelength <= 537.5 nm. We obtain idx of 0.00 mag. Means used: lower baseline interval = 297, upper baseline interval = 305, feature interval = 303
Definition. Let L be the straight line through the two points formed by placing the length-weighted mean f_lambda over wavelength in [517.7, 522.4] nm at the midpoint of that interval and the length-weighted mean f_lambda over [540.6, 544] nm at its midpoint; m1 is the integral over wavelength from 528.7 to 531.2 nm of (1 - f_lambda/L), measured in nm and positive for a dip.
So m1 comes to -0.21 nm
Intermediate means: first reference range 281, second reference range 294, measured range 311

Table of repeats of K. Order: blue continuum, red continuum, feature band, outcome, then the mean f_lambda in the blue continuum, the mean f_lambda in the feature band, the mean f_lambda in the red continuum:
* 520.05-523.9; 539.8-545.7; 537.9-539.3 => -0.03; 292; 302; 294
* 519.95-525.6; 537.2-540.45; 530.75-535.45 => -0.01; 296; 300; 298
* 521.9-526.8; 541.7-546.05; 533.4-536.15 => -0.03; 295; 304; 297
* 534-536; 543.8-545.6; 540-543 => 0.03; 303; 293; 298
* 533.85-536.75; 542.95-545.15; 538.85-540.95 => 0.03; 304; 291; 295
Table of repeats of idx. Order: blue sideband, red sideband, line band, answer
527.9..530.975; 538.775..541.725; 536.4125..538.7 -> -0.02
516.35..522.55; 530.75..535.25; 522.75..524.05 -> -0.04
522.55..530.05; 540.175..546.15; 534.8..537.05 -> -0.04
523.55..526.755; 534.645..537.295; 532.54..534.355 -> 0.05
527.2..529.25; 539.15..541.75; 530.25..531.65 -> -0.07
